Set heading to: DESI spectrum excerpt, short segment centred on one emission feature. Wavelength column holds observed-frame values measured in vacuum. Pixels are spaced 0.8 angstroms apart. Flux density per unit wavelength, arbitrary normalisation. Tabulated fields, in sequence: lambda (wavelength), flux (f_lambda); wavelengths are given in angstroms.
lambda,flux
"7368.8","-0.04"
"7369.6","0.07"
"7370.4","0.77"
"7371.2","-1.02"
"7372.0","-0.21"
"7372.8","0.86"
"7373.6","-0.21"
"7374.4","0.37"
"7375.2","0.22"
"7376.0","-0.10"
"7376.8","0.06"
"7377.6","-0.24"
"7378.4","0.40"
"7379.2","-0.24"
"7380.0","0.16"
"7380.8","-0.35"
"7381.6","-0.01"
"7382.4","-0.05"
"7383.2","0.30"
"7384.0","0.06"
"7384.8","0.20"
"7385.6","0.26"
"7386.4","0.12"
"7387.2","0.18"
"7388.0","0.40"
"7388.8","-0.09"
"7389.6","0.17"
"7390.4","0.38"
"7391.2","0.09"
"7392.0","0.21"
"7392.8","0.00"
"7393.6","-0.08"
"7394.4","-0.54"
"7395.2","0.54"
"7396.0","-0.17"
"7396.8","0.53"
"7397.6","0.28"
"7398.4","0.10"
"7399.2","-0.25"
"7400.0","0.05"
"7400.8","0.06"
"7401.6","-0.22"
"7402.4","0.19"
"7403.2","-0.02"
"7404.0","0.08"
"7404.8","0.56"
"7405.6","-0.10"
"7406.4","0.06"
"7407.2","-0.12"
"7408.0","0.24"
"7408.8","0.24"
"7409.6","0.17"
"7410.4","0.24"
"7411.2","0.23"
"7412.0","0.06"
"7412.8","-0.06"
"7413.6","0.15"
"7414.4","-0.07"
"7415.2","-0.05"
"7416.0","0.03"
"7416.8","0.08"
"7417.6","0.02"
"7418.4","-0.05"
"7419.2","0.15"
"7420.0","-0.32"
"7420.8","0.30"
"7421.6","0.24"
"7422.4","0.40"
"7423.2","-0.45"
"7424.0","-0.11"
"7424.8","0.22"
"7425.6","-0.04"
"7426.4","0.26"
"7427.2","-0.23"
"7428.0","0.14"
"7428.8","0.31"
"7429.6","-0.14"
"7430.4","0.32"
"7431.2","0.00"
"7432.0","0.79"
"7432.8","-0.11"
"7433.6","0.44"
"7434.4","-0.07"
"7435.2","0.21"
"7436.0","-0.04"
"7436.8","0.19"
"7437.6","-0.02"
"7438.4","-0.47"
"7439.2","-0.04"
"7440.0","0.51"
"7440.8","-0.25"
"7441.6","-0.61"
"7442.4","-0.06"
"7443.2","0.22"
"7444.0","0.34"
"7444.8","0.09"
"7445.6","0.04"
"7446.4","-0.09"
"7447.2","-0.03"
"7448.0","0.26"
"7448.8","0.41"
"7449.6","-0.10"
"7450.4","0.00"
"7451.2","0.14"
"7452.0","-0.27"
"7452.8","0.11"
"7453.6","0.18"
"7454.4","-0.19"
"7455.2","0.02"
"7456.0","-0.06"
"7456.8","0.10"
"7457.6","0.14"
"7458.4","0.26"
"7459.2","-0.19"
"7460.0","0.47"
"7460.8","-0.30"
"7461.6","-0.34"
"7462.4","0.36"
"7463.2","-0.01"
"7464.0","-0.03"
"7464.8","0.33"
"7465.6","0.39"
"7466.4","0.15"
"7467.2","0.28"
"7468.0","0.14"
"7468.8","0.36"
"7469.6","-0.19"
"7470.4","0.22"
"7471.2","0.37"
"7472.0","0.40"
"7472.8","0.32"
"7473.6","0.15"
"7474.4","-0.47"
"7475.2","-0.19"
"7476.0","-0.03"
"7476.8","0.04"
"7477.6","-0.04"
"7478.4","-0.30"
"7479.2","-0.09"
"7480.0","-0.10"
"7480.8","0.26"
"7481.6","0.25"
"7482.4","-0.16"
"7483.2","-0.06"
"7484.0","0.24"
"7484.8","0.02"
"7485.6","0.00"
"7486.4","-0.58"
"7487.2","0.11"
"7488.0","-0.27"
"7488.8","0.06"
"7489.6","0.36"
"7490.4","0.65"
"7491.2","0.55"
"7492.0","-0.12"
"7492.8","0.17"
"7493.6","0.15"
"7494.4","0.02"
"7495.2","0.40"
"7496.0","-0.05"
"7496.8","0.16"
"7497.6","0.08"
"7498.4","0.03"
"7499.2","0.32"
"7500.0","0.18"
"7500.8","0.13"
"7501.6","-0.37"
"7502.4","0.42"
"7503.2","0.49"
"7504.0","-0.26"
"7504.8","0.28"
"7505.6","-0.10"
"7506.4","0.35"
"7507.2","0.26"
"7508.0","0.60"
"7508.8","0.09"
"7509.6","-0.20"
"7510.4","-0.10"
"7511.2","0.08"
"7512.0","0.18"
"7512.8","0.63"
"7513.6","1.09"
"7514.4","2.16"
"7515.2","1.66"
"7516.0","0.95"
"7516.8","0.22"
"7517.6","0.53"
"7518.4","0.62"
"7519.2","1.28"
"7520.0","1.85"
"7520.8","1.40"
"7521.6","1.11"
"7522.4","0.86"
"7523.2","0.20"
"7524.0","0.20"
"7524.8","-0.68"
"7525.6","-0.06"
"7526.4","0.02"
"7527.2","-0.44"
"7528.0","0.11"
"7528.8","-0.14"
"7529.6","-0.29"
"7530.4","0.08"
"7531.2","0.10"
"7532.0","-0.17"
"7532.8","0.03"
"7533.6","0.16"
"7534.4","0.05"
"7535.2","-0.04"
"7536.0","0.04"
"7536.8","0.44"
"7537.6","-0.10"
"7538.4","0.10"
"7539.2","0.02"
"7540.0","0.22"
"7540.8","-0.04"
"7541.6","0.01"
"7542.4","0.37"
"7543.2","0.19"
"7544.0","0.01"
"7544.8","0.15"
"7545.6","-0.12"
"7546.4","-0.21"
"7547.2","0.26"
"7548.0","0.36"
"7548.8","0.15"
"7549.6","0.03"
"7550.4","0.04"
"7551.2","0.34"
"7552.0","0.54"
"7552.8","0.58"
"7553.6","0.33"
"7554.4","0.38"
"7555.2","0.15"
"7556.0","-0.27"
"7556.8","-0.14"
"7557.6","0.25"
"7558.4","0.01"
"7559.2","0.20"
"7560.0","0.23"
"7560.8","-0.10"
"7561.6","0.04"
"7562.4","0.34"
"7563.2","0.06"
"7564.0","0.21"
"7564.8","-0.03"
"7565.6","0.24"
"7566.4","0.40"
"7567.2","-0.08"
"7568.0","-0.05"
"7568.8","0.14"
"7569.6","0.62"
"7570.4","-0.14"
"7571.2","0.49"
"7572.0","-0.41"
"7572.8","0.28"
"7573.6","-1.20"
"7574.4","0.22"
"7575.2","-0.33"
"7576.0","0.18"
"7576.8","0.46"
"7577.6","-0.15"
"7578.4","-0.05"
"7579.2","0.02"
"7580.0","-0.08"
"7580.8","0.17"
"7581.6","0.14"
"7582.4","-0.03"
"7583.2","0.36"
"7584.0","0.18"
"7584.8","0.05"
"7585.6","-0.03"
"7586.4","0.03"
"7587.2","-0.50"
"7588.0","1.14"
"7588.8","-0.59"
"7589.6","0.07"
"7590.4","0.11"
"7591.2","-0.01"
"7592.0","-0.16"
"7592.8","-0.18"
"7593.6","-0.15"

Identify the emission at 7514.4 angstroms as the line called [O II]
